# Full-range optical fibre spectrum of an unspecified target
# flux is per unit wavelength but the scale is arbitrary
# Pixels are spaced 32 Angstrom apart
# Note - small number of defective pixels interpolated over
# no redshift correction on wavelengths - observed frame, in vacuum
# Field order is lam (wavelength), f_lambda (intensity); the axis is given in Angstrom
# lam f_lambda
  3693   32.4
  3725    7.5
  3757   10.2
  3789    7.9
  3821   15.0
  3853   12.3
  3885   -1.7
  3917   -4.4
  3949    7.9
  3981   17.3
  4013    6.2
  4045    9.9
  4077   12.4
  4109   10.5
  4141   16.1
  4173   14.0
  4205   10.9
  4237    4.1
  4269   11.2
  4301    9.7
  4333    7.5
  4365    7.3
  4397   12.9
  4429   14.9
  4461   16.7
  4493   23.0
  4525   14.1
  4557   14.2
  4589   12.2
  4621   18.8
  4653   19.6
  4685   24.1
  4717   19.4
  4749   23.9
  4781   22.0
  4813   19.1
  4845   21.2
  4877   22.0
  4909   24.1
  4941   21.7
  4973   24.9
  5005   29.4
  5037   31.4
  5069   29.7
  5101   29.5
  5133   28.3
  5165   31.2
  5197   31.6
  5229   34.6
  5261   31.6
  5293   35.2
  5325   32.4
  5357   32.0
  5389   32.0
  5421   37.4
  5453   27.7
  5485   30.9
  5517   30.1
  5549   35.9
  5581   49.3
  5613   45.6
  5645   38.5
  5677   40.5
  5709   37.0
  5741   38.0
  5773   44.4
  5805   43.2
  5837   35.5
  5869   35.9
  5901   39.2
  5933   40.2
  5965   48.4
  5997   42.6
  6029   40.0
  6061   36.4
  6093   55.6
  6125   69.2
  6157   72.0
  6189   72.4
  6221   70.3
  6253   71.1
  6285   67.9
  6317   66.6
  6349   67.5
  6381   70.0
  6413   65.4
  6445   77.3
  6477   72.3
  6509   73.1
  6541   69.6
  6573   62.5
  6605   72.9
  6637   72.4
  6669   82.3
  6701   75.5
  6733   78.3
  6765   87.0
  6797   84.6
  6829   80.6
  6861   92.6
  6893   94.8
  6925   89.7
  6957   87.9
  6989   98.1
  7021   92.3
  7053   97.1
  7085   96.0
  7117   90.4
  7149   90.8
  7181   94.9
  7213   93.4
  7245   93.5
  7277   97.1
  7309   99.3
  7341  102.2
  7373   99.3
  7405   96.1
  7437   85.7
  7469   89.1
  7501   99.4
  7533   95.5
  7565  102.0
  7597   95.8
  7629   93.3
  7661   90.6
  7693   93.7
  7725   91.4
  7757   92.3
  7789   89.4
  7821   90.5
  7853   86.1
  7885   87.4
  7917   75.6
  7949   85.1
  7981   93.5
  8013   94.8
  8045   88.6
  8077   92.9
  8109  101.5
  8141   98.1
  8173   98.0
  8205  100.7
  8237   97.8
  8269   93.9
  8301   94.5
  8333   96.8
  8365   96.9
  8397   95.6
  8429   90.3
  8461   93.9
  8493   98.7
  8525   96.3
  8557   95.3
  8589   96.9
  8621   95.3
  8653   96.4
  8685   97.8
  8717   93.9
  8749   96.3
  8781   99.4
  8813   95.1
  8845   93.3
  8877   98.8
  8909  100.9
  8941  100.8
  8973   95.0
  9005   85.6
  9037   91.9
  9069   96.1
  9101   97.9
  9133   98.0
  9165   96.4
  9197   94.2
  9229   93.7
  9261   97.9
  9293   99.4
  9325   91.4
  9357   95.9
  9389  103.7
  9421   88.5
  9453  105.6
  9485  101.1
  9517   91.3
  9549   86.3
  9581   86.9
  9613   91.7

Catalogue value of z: 0.53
